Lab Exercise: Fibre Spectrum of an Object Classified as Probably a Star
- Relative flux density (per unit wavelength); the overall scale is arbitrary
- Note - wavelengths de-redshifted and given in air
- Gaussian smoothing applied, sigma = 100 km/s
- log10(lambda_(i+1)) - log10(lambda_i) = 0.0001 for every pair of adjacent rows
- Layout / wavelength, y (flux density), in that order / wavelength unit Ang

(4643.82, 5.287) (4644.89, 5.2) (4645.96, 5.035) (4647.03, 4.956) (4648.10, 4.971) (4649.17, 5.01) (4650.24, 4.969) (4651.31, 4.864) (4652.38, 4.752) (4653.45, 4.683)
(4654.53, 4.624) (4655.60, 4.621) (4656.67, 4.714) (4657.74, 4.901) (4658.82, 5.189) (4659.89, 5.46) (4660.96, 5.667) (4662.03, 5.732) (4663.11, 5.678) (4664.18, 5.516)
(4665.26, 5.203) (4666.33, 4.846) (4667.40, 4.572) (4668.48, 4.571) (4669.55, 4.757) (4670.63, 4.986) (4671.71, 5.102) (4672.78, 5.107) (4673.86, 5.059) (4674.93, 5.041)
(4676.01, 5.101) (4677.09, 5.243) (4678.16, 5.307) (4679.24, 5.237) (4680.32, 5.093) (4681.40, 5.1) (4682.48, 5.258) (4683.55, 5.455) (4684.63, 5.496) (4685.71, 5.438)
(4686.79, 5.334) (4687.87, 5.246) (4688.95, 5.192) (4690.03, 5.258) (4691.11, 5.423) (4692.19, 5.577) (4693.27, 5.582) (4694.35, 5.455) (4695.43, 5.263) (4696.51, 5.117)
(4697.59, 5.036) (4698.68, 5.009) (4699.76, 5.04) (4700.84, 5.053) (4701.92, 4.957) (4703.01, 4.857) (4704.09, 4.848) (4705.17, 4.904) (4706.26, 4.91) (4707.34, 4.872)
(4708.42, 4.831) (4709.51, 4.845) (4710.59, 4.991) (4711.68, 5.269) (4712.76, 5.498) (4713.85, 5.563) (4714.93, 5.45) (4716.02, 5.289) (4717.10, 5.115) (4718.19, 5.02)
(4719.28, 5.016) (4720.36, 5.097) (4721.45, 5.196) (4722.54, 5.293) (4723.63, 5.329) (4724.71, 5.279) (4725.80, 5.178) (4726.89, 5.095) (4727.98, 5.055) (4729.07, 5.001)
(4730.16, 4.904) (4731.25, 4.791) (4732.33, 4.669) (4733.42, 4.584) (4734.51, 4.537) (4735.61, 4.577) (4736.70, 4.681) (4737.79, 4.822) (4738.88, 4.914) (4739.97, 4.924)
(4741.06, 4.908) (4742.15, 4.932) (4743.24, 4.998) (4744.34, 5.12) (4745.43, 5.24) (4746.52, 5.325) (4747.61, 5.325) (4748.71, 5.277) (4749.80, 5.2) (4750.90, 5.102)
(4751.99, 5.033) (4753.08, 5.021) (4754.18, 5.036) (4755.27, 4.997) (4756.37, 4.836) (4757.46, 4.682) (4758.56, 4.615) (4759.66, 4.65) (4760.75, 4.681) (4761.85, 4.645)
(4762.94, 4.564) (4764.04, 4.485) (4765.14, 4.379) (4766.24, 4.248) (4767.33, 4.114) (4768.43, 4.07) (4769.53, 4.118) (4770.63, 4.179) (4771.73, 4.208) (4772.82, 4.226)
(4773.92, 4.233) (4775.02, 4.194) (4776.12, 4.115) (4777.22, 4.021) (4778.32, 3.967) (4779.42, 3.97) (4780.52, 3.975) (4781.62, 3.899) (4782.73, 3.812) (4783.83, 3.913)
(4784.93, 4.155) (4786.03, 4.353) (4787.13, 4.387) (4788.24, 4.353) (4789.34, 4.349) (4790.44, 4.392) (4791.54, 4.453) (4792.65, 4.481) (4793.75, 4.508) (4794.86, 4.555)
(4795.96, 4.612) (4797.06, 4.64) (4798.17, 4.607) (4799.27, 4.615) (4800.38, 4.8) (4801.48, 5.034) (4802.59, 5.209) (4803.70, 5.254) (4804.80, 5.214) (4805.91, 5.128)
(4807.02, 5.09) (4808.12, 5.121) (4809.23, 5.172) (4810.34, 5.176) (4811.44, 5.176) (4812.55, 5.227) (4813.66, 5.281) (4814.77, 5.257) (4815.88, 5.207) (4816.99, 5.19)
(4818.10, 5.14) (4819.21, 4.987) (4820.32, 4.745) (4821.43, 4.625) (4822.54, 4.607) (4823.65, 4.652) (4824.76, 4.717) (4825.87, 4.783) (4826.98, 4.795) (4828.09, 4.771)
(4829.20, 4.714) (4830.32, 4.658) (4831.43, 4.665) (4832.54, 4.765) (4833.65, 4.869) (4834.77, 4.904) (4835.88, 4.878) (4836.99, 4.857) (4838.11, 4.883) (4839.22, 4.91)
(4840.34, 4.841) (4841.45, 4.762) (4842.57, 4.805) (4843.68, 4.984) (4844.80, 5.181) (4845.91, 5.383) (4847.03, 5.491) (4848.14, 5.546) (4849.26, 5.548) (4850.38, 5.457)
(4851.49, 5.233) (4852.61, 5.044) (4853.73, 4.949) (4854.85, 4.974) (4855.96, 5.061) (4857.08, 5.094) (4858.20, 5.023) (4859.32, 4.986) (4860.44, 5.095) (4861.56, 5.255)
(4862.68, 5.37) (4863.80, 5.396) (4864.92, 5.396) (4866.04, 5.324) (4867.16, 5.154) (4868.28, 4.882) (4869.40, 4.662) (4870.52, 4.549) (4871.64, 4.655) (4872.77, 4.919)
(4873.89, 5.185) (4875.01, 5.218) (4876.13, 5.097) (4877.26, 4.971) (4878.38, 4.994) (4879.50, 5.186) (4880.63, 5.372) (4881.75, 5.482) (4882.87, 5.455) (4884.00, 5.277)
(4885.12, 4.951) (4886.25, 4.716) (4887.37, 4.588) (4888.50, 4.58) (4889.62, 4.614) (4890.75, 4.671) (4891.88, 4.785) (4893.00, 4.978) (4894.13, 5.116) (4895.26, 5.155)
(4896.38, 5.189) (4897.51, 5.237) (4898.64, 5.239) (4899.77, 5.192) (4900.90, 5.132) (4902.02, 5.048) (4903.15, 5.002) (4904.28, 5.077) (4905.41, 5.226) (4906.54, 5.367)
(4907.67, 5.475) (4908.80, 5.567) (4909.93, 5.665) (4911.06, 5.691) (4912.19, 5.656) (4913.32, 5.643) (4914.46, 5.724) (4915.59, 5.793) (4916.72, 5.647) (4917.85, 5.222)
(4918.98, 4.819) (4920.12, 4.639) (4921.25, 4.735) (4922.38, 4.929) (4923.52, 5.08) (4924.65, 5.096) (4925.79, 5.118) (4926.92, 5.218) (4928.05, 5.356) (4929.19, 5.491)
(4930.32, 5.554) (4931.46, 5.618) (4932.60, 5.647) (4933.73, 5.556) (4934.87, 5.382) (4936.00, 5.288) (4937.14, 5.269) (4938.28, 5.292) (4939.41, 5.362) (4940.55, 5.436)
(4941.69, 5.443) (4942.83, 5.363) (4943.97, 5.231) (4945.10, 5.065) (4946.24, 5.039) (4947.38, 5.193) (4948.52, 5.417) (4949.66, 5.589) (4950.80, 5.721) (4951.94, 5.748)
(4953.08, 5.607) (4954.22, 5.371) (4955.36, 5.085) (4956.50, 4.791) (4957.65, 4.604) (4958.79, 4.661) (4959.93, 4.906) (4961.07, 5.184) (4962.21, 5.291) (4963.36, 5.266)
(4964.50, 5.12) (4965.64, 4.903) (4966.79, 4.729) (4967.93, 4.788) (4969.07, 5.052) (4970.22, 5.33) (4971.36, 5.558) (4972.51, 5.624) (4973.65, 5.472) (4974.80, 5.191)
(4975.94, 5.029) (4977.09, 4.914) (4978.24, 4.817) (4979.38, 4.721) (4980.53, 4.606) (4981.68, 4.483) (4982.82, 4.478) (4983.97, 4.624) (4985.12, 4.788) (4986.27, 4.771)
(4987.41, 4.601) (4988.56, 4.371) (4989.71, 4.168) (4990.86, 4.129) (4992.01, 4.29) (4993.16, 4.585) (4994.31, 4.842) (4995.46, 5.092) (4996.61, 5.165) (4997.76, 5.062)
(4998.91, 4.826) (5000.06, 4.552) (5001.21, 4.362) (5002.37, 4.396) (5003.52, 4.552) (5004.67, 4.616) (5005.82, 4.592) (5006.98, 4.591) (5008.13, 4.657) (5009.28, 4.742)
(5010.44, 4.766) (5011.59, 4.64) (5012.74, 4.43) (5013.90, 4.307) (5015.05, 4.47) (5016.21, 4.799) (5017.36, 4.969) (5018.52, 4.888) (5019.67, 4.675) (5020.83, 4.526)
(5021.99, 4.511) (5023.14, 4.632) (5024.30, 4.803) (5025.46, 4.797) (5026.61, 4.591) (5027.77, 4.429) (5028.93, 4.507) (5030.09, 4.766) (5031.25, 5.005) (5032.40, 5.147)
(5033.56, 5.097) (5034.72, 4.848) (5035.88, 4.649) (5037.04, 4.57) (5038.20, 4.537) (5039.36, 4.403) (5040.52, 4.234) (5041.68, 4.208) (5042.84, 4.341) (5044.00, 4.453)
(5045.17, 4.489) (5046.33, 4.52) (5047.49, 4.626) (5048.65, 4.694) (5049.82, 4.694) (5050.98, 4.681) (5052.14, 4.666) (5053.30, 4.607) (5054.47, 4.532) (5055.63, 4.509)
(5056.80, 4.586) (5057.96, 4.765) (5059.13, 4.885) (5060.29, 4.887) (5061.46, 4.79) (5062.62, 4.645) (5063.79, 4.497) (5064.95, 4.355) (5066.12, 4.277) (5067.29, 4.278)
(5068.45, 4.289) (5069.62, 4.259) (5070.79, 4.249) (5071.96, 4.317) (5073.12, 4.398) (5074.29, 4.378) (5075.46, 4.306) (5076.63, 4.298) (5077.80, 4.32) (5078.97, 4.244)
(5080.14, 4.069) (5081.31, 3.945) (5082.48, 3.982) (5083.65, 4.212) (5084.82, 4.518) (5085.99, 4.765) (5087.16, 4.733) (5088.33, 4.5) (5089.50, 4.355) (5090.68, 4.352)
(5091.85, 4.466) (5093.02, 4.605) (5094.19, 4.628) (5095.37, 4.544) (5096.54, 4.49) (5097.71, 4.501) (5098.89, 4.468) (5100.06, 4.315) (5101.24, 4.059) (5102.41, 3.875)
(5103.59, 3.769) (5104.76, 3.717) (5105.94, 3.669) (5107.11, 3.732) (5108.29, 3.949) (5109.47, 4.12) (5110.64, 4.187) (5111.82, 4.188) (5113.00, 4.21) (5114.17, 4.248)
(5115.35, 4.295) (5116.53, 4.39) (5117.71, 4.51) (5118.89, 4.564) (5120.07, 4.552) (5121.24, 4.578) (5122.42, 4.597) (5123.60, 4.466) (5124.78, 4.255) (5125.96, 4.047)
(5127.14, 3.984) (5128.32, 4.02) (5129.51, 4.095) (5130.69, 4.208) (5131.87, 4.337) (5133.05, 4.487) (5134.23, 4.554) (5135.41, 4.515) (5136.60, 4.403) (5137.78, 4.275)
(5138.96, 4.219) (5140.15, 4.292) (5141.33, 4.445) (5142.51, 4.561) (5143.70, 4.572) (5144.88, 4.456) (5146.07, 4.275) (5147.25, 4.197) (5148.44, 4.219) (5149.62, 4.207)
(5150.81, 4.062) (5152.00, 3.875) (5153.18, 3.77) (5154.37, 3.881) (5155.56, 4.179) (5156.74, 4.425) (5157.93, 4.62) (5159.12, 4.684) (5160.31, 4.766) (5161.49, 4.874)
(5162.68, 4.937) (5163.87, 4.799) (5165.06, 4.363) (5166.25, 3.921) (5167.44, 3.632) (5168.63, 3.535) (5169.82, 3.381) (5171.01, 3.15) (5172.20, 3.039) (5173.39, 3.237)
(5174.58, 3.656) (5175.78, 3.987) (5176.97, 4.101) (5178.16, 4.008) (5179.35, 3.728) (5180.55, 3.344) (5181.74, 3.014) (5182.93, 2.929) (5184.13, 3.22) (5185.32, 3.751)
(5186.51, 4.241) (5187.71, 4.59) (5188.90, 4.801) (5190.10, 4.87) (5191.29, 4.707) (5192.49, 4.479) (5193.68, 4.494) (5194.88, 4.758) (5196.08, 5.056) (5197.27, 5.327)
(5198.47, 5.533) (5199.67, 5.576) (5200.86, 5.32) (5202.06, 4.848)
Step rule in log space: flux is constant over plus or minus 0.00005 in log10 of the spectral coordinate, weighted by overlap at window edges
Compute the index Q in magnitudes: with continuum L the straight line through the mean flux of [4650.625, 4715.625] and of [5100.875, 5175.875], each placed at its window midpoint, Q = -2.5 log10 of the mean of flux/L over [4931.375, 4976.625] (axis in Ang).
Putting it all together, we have -0.15 mag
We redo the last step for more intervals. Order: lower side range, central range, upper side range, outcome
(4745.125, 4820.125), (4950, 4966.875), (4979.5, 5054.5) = -0.11 mag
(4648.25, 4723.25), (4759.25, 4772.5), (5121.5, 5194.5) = 0.14 mag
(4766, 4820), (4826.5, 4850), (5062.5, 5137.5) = -0.10 mag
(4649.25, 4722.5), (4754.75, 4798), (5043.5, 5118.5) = 0.14 mag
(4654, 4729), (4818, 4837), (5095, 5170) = 0.02 mag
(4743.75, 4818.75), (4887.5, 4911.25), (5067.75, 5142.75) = -0.13 mag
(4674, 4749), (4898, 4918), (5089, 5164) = -0.15 mag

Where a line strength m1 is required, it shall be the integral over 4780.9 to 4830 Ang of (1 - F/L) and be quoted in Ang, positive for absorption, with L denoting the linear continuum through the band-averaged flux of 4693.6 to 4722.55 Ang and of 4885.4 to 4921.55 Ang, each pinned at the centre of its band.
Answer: 3.7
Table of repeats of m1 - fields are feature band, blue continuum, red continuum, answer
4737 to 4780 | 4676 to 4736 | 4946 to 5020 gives 3.6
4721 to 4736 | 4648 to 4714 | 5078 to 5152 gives 0.2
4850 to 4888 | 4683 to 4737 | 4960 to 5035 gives -1.2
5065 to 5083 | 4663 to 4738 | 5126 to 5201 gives 0.6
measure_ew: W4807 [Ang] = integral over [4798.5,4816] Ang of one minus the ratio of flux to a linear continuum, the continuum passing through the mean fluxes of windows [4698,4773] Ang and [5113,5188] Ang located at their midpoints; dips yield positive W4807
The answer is -1.3 Ang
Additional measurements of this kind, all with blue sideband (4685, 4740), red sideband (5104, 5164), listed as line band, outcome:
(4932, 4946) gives -2.1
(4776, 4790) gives 2.4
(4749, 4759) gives 0.1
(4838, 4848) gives -0.4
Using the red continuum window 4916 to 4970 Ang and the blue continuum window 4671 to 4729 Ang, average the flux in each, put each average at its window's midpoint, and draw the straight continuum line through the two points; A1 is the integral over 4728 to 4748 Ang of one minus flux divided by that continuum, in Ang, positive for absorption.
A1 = 1.07 Ang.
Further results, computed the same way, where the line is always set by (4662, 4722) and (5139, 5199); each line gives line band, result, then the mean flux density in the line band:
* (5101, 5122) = 0.7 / 4.15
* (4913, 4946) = -4.5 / 5.31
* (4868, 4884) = -0.9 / 5.06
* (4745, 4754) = -0.3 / 5.18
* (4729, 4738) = 0.6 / 4.71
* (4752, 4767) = 1.0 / 4.69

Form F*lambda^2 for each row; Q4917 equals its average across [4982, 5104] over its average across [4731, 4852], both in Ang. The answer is 1.1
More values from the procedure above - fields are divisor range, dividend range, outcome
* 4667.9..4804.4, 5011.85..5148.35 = 1.05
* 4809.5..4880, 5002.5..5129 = 0.97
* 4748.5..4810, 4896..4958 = 1.24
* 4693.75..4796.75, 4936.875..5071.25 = 1.12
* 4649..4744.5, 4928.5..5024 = 1.09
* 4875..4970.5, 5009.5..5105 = 0.91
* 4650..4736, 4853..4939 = 1.10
